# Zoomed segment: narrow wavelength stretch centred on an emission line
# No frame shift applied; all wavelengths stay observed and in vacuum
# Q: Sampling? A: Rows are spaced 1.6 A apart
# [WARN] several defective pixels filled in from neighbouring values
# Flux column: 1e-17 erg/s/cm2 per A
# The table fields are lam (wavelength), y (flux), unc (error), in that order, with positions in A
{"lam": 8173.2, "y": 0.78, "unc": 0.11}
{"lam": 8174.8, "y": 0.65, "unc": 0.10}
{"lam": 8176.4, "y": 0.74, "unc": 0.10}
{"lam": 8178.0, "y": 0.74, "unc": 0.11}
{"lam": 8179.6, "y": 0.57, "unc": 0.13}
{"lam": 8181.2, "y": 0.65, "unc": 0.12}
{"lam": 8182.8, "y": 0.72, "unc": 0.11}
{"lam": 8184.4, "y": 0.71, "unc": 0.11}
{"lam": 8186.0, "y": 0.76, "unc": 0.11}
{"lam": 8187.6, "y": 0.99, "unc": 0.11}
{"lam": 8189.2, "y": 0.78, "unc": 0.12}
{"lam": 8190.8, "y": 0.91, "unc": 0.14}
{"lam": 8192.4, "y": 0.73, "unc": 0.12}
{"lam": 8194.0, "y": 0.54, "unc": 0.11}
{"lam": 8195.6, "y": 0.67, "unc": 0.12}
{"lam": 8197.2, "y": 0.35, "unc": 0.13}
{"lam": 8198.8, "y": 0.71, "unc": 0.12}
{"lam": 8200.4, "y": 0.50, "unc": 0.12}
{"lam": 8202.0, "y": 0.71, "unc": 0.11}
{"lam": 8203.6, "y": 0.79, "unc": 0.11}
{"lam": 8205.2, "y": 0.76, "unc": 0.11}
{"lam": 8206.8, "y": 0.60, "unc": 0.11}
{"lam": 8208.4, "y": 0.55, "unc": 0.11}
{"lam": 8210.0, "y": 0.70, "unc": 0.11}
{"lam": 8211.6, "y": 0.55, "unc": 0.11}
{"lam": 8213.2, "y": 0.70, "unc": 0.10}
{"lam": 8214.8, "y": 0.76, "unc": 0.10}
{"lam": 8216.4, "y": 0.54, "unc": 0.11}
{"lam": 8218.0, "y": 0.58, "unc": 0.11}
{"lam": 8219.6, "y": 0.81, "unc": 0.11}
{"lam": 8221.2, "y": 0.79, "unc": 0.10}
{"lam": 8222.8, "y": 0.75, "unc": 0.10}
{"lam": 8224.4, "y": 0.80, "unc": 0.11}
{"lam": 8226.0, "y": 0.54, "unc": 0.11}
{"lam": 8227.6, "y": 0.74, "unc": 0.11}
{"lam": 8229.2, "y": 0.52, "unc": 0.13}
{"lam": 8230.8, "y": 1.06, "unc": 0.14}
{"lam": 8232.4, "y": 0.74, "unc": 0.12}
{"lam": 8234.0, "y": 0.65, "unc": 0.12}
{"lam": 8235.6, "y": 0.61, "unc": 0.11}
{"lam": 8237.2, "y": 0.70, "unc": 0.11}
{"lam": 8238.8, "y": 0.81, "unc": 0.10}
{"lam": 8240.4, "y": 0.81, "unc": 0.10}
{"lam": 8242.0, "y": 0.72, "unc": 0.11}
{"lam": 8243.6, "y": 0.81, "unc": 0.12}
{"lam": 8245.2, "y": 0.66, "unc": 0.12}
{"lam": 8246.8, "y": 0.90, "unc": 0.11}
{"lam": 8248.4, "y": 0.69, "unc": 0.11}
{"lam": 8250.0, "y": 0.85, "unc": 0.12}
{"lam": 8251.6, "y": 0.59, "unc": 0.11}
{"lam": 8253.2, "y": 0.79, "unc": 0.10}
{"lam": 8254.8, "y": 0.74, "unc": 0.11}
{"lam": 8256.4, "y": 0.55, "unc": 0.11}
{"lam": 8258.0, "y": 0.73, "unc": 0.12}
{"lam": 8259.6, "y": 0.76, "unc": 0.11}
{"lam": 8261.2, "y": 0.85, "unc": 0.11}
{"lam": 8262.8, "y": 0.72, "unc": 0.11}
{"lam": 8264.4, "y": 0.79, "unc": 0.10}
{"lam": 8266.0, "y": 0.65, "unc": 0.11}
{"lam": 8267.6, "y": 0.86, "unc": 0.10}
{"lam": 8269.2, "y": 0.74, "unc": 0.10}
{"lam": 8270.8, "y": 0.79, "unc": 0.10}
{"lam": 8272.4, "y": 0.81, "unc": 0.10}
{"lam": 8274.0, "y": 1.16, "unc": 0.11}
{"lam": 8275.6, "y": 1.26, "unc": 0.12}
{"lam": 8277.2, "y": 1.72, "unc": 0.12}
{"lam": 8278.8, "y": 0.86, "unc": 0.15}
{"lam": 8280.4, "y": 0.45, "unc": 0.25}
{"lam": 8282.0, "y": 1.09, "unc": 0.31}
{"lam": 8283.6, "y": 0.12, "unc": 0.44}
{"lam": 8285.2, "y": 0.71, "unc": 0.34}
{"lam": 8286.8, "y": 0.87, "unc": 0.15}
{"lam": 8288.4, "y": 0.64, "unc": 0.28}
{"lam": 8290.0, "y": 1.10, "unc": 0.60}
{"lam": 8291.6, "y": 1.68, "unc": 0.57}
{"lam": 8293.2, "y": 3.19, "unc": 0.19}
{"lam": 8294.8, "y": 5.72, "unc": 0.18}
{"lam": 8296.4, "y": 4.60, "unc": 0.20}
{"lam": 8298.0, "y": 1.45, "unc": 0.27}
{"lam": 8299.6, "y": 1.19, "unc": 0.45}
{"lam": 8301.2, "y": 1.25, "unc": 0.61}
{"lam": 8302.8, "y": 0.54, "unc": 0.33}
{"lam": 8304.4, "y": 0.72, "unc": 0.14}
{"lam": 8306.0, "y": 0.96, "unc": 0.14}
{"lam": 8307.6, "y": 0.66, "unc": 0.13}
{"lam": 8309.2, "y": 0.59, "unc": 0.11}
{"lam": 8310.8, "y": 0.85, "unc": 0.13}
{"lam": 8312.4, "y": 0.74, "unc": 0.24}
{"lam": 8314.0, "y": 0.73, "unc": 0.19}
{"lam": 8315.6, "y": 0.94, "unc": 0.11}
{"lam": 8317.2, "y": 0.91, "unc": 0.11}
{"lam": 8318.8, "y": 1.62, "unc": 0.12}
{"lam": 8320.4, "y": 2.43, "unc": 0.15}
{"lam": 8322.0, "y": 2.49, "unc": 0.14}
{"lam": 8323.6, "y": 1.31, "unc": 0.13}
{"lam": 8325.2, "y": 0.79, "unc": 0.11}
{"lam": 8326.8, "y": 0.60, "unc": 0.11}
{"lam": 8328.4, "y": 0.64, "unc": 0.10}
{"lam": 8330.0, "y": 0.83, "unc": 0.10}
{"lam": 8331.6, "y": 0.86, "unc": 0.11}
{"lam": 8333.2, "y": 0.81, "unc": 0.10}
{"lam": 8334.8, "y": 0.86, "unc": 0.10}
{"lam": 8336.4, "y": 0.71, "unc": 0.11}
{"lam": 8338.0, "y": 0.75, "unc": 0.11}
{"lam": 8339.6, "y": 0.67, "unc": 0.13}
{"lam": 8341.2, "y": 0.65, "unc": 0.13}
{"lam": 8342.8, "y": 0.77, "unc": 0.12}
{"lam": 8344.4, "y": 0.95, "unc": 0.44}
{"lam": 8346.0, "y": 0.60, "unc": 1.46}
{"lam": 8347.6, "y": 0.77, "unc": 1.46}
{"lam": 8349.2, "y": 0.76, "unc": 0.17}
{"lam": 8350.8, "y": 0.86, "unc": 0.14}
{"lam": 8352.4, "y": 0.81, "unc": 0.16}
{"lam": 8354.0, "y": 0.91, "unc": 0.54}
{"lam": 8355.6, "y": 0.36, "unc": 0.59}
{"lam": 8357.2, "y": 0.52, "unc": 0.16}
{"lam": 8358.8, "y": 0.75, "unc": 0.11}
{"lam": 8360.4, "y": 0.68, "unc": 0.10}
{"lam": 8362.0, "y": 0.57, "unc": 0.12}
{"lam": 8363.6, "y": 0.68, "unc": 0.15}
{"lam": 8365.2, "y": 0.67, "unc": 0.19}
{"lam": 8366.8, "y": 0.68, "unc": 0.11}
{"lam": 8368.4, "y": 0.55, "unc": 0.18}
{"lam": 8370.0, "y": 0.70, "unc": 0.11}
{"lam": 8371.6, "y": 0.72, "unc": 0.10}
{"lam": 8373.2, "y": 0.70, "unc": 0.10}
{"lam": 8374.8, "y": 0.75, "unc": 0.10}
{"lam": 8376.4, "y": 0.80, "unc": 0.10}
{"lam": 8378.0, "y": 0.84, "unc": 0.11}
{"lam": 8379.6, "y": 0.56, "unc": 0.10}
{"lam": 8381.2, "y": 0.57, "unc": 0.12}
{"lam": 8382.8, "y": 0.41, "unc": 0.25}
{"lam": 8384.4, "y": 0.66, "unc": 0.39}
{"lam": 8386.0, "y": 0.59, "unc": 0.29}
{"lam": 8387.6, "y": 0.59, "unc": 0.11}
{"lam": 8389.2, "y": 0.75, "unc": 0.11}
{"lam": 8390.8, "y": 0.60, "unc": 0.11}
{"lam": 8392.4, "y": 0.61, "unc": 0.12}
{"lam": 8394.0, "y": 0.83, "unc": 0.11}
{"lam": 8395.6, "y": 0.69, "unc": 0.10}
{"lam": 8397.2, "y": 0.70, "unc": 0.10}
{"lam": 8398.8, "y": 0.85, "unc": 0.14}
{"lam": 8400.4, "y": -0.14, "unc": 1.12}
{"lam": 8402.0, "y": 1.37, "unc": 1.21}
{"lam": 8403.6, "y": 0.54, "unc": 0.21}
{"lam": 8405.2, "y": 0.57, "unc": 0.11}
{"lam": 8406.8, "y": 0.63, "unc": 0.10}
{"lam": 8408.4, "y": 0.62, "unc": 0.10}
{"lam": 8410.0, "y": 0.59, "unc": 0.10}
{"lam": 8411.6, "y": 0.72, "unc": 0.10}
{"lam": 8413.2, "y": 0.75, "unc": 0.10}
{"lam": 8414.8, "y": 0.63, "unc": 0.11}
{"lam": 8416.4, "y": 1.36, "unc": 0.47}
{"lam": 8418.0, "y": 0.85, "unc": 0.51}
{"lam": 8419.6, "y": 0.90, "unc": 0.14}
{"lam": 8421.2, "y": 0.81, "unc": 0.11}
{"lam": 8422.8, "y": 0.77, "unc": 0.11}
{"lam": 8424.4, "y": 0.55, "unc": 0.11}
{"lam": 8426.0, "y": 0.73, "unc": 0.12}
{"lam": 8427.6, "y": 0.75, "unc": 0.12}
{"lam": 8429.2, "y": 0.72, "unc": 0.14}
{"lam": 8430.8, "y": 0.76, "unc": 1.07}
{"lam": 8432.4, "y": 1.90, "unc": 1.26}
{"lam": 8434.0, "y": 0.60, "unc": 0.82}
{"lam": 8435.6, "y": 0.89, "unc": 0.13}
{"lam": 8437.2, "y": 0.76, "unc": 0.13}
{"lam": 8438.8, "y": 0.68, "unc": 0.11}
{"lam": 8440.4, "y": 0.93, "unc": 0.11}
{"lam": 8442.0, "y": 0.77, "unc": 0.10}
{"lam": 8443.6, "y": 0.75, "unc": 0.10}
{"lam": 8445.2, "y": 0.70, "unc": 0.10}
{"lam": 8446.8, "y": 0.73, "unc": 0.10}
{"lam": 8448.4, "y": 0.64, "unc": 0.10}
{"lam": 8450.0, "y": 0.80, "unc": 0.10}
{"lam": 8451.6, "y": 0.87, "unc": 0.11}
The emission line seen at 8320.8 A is [N II] 6583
